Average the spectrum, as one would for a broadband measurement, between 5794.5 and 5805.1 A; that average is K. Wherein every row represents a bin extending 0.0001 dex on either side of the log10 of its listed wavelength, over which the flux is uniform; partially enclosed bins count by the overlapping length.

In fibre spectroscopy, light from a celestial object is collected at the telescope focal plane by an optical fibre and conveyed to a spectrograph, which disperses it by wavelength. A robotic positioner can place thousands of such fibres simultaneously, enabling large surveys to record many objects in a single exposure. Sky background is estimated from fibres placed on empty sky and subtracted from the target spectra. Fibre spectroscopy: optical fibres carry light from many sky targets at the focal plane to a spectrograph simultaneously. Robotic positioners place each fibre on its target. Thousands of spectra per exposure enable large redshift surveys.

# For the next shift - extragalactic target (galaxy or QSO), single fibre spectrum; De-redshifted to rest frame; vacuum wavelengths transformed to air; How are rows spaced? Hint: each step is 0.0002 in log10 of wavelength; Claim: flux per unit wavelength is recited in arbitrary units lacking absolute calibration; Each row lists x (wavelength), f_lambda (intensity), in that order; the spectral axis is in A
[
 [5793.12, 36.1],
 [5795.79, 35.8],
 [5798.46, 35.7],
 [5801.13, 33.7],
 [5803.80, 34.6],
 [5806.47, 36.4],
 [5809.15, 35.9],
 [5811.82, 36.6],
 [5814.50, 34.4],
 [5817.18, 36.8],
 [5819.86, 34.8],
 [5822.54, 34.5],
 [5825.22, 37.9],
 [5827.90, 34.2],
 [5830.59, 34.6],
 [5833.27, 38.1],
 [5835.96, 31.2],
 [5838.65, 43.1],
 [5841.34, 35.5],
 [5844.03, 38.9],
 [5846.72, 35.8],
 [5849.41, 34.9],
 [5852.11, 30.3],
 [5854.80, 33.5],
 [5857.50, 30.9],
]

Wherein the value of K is 35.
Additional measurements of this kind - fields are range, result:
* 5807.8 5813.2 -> 36.2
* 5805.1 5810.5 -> 36.2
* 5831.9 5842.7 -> 37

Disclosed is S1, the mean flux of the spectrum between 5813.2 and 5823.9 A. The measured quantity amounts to 35.1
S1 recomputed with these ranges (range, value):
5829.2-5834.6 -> 36.3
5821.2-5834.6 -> 35.9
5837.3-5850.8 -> 37.6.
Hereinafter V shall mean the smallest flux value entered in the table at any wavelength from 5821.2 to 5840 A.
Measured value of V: 31.2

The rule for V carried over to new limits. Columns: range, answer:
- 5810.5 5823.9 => 34.4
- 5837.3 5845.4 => 35.5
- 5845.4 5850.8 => 34.9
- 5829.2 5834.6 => 34.6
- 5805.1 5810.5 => 35.9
